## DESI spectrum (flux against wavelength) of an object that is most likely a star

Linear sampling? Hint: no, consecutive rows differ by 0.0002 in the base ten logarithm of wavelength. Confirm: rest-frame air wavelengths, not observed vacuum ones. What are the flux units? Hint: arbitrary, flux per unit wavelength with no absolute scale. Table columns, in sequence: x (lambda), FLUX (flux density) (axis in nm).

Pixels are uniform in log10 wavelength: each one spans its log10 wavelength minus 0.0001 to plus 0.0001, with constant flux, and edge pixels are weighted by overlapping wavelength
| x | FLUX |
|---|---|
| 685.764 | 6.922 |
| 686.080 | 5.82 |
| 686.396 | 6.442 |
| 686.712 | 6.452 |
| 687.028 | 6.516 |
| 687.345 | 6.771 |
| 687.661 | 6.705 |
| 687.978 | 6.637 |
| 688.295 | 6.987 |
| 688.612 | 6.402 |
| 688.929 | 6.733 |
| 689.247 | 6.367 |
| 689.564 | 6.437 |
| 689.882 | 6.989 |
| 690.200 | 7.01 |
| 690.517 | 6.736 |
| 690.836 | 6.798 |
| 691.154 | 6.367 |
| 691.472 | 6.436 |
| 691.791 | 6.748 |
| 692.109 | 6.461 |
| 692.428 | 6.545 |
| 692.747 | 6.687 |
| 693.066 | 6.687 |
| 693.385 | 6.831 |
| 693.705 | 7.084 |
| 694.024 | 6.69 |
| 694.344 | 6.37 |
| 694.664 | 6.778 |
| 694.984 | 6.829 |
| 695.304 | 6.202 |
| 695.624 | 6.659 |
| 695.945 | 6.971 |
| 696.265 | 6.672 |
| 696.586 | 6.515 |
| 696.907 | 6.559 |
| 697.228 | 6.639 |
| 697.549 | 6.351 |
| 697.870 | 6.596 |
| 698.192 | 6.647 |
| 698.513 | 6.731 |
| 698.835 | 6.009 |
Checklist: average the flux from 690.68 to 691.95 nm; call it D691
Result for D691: 6.59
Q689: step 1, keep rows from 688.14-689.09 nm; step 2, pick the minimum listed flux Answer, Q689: 6.402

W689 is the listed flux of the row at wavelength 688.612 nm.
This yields 6.402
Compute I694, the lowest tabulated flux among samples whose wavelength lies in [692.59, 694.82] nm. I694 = 6.37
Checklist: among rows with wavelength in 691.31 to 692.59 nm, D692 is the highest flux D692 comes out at 6.748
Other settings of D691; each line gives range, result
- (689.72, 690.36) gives 7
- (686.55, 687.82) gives 6.61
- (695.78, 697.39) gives 6.67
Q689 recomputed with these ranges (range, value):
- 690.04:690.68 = 6.736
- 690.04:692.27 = 6.367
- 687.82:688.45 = 6.637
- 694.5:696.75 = 6.202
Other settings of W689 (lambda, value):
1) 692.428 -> 6.545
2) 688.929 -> 6.733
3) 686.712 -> 6.452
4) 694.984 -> 6.829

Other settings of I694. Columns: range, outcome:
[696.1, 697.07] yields 6.515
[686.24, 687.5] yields 6.442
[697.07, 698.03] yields 6.351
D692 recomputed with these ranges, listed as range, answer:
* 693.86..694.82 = 6.778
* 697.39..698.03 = 6.596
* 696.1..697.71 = 6.672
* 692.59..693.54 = 6.831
